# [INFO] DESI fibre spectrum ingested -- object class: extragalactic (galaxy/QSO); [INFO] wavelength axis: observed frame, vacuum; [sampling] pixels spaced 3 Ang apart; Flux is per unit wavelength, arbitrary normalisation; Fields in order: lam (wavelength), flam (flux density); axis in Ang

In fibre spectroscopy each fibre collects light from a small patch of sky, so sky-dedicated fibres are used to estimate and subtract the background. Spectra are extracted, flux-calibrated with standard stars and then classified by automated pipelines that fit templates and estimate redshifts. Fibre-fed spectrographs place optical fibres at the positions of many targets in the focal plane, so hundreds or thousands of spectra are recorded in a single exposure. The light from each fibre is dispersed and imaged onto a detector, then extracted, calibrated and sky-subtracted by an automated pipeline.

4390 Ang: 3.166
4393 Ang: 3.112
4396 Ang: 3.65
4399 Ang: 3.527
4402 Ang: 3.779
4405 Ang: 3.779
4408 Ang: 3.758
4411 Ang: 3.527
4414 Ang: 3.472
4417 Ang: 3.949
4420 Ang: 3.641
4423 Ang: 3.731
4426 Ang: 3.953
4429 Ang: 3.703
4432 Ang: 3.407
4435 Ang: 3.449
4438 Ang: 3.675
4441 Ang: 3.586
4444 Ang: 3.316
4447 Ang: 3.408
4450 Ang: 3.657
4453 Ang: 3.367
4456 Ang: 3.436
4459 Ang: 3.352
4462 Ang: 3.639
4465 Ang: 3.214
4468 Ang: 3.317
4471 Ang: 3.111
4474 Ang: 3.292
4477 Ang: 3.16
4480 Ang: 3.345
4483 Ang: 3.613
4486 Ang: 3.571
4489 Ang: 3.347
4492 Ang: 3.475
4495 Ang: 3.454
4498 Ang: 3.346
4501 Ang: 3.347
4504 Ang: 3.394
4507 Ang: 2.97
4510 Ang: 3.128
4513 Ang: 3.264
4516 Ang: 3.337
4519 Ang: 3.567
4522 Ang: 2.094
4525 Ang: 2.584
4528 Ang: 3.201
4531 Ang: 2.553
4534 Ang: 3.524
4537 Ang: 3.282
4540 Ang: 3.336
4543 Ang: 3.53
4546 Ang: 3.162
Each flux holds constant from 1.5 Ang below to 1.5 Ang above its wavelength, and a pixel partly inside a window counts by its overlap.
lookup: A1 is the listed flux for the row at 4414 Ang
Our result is 3.472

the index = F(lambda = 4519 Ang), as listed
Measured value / 3.567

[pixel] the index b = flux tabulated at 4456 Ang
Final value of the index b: 3.436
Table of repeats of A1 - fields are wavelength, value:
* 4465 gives 3.214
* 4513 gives 3.264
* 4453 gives 3.367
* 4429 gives 3.703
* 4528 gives 3.201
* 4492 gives 3.475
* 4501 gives 3.347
